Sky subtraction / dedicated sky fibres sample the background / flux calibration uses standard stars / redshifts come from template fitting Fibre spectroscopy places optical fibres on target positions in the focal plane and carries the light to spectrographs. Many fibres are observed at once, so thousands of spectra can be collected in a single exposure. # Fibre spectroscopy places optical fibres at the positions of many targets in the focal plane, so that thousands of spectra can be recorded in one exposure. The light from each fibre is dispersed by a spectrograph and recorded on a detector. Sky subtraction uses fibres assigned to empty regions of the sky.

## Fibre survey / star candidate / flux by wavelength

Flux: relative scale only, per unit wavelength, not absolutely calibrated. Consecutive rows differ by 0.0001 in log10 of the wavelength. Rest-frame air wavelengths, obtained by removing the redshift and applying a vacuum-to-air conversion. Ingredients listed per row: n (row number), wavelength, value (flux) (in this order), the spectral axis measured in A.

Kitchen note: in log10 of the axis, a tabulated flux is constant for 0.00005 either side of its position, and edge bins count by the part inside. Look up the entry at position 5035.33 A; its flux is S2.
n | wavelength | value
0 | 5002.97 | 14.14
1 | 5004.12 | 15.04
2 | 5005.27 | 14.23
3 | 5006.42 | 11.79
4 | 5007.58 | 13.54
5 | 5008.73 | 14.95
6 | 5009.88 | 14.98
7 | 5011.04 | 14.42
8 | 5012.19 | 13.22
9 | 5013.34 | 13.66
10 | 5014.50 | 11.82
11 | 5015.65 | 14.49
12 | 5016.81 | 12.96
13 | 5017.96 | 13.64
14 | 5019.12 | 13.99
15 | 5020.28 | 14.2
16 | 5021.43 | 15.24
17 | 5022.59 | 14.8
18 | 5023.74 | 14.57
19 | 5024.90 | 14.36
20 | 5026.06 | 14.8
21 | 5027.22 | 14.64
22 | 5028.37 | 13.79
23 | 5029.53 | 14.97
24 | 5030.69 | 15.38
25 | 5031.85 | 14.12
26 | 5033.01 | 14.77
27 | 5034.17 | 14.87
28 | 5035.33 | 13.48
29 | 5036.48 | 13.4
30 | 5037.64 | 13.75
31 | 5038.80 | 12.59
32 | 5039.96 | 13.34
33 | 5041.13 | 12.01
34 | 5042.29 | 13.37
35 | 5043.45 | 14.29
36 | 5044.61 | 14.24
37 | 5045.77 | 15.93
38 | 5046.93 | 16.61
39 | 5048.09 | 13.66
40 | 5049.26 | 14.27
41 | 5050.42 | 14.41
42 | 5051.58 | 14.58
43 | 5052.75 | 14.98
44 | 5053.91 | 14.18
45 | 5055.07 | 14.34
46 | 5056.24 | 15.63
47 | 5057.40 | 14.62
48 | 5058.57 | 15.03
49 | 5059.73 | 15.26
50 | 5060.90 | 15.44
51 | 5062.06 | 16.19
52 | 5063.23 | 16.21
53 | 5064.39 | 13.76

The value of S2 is 13.48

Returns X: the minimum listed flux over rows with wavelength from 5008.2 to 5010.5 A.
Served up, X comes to 14.95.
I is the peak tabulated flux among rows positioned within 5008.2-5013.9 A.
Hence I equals 14.98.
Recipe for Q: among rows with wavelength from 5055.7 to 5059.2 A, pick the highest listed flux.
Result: 15.63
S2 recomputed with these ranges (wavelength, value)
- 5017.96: 13.64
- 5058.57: 15.03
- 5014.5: 11.82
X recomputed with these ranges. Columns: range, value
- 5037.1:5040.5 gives 12.59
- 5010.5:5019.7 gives 11.82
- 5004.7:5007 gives 11.79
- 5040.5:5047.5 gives 12.01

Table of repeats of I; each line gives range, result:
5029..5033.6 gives 15.38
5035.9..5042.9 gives 13.75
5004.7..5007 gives 14.23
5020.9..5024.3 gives 15.24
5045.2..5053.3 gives 16.61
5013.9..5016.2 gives 14.49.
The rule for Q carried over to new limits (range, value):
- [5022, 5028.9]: 14.8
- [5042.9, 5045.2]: 14.29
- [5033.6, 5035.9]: 14.87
